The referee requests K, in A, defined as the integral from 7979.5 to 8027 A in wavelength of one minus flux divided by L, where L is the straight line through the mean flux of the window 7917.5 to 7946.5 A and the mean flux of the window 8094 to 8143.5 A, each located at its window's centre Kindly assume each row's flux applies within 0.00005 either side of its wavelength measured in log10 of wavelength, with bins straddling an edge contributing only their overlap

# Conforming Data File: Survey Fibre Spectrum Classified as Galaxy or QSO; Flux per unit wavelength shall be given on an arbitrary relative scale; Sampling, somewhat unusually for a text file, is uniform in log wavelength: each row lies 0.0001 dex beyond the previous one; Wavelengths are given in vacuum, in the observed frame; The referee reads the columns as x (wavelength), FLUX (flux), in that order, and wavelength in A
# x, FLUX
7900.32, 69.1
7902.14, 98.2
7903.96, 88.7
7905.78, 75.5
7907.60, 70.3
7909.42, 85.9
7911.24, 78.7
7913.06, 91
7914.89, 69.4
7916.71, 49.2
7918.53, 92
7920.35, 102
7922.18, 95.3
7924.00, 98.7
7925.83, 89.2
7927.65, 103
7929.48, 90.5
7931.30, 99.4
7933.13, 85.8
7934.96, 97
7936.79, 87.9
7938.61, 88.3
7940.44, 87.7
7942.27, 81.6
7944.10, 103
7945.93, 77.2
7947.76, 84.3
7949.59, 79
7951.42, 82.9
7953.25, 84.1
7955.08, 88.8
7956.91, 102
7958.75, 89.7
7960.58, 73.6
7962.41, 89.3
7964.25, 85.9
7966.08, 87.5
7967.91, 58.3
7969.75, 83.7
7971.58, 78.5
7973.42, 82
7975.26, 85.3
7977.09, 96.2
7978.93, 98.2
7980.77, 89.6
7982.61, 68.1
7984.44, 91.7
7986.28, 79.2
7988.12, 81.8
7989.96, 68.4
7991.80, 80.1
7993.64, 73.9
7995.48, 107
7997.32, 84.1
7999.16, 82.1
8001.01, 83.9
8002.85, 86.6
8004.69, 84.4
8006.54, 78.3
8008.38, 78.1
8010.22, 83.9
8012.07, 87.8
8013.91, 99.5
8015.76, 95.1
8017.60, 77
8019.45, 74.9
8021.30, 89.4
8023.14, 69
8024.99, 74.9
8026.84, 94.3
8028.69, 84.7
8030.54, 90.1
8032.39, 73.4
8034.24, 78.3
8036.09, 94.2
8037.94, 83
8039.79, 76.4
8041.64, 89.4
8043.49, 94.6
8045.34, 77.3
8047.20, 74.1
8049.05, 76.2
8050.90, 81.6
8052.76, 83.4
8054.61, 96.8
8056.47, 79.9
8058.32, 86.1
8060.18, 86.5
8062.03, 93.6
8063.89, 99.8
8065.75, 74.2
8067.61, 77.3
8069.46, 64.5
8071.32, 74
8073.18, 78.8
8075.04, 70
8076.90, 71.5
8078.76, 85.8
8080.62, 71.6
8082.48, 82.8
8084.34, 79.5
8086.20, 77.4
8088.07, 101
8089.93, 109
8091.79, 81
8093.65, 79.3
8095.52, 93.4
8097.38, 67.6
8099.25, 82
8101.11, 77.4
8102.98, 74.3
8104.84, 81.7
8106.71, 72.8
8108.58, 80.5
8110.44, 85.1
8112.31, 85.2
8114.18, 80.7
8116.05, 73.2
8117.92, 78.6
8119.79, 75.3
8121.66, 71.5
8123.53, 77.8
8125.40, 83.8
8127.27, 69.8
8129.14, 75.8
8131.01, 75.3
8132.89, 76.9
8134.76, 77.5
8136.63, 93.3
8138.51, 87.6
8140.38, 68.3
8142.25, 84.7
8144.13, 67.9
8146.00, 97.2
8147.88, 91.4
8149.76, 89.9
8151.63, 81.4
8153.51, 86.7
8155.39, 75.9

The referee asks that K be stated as 2.2 A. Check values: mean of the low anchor 92.4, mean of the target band 83.1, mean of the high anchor 78.8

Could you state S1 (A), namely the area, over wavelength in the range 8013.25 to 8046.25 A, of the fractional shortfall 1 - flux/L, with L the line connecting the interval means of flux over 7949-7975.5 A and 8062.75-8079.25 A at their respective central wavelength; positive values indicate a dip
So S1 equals -1.86 A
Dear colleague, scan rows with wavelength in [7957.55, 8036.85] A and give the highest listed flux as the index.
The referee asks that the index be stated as 107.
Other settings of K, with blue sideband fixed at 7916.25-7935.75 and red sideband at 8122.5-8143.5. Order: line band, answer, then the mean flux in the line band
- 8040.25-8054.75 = 0.2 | 83.3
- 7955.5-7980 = 1.1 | 85.5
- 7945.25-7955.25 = 0.9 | 82.4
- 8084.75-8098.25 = -0.9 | 86.8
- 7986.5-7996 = 0.7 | 81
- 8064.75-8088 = 1.7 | 76.6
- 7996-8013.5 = 0.6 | 84.3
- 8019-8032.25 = 0.5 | 82.2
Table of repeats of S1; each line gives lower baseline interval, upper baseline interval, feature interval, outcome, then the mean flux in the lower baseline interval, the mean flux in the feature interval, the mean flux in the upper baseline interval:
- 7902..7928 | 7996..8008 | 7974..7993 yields 0.1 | 85.1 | 83.7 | 83.8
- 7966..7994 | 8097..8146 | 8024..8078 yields -1.5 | 81.4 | 82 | 78.4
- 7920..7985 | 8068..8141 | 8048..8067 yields -0.9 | 87.8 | 85.6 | 79.3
